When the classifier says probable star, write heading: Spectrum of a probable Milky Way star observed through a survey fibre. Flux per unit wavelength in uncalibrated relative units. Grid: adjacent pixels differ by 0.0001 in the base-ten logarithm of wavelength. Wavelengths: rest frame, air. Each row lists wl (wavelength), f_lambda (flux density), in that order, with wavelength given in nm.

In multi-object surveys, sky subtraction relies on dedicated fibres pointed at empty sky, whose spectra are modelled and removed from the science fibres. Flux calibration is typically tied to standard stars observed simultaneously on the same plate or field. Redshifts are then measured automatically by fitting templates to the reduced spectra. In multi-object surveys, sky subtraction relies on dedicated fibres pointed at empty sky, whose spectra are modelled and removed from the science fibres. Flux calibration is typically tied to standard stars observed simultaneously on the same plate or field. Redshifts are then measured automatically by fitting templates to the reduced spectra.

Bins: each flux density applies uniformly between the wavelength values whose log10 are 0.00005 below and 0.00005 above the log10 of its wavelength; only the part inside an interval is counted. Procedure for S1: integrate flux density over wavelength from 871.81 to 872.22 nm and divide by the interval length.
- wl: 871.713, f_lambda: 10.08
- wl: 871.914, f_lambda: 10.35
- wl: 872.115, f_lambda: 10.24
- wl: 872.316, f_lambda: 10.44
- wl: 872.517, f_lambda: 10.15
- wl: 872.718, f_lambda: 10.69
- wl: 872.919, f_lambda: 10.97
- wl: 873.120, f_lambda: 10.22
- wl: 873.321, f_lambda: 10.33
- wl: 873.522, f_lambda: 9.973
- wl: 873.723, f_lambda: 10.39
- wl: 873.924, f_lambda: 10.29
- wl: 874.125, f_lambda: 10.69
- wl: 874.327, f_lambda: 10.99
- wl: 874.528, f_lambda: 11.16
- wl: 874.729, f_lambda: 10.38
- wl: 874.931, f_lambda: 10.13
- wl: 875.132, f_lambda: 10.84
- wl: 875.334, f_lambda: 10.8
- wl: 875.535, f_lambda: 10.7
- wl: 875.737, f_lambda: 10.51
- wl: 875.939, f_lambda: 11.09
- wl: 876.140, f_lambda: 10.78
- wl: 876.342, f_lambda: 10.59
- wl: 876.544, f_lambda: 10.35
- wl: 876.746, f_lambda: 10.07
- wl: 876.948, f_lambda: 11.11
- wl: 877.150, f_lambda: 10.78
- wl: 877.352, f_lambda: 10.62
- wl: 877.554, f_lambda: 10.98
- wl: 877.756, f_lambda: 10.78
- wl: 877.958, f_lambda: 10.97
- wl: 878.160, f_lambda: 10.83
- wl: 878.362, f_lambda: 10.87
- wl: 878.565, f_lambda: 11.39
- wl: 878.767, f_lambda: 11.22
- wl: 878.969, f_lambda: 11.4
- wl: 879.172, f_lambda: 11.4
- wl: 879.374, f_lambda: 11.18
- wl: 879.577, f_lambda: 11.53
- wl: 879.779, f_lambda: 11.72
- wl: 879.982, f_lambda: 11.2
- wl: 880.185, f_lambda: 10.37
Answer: 10.3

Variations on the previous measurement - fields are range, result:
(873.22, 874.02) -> 10.3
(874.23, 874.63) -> 11.1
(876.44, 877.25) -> 10.6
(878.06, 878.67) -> 11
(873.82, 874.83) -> 10.7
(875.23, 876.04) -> 10.8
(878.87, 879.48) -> 11.3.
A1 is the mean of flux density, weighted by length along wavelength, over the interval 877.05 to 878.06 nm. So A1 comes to 10.8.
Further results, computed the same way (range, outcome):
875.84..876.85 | 10.6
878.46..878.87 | 11.3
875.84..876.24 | 11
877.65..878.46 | 10.9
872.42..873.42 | 10.5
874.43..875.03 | 10.6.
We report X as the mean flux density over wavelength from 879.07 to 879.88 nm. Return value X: 11.5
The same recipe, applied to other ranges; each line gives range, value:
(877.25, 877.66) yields 10.8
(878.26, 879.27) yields 11.3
